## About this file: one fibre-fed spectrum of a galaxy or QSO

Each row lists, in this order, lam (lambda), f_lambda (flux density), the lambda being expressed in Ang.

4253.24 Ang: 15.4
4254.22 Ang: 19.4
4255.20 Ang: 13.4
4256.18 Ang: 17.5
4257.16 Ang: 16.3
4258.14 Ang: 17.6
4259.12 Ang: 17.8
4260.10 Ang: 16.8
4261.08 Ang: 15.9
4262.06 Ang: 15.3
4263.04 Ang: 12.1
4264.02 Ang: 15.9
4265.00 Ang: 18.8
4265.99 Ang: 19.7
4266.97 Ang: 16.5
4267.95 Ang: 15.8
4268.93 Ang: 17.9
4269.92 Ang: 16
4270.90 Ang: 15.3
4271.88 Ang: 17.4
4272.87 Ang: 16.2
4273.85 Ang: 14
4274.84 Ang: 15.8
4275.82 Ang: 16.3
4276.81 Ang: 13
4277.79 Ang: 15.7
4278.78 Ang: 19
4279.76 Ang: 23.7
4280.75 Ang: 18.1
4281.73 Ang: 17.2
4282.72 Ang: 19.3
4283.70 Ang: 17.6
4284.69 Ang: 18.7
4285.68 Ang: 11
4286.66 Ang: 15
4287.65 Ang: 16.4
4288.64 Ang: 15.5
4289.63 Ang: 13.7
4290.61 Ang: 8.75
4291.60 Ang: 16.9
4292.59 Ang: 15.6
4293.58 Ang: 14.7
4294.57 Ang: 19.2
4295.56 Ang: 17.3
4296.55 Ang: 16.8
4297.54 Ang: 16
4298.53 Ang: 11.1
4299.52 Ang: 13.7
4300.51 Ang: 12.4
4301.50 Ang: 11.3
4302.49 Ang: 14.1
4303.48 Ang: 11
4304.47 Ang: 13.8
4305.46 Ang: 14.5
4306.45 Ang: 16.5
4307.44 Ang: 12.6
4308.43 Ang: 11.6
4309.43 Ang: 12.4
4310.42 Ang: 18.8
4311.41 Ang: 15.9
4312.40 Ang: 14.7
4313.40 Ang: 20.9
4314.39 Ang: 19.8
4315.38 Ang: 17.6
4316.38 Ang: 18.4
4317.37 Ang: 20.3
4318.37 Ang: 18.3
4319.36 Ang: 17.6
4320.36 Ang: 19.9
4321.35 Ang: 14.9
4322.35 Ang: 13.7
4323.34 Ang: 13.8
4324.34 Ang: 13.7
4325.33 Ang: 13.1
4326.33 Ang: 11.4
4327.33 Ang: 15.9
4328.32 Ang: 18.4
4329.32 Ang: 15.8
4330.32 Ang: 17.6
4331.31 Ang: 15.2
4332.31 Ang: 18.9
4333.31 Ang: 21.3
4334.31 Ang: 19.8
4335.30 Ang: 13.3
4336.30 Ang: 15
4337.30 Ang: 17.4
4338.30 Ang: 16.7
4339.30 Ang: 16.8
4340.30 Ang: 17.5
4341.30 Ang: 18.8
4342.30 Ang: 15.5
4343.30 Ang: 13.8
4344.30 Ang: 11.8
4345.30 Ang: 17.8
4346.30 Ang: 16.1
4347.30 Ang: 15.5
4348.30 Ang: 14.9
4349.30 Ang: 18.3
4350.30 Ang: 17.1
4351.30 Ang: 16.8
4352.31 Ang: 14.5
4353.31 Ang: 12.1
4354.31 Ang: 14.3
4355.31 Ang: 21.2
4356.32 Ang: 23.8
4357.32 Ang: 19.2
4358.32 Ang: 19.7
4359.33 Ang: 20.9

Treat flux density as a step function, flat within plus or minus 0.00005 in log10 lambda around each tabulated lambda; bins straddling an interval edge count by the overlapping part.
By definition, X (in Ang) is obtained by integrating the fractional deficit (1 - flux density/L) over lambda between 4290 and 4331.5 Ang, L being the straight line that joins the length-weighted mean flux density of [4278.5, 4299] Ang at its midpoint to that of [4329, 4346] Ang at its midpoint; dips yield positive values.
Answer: 2.7 Ang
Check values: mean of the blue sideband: 16.2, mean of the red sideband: 16.6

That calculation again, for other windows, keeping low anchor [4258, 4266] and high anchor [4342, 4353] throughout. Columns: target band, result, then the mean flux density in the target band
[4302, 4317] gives 0.4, 15.6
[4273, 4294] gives 0.3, 16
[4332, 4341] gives -1.0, 17.4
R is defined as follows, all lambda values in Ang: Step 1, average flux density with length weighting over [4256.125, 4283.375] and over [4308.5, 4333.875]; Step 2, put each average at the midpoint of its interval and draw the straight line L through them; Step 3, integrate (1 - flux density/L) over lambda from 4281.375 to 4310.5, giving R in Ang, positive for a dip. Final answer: 3.5 Ang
